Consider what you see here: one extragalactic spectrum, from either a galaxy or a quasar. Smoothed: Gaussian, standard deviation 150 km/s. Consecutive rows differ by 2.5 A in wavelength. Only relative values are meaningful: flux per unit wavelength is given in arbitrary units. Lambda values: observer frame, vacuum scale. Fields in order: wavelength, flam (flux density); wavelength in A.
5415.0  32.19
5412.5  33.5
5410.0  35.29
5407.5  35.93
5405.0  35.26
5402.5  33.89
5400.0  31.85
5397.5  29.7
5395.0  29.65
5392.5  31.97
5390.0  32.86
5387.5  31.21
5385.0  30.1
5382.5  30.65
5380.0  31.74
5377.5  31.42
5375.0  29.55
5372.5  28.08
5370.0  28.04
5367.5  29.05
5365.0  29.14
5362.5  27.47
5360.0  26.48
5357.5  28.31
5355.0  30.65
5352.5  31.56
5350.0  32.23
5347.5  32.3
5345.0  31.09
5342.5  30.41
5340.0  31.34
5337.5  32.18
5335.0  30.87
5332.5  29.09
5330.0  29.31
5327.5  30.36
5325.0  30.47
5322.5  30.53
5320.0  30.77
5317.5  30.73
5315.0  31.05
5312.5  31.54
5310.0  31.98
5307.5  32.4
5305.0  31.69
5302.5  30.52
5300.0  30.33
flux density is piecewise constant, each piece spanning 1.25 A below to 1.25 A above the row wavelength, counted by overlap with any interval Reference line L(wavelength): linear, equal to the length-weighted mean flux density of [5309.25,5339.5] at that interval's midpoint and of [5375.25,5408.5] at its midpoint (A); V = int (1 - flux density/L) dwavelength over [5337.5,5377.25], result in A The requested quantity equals 1.86 A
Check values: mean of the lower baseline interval 30.7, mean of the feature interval 29.8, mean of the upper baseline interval 31.9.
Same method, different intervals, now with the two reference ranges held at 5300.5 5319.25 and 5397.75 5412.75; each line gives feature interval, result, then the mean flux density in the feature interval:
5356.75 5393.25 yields 3.8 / 29.7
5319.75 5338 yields 0.9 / 30.4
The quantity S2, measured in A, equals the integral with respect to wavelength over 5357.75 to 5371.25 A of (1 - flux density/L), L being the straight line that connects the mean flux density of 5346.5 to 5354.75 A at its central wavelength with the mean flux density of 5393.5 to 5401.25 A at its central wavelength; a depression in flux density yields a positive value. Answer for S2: 1.5 A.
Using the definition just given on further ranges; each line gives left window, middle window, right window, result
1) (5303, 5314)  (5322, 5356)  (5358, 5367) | -1.6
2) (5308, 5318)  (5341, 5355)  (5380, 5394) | 0.0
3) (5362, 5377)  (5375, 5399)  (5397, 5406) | 0.0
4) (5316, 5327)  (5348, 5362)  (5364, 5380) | 0.0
